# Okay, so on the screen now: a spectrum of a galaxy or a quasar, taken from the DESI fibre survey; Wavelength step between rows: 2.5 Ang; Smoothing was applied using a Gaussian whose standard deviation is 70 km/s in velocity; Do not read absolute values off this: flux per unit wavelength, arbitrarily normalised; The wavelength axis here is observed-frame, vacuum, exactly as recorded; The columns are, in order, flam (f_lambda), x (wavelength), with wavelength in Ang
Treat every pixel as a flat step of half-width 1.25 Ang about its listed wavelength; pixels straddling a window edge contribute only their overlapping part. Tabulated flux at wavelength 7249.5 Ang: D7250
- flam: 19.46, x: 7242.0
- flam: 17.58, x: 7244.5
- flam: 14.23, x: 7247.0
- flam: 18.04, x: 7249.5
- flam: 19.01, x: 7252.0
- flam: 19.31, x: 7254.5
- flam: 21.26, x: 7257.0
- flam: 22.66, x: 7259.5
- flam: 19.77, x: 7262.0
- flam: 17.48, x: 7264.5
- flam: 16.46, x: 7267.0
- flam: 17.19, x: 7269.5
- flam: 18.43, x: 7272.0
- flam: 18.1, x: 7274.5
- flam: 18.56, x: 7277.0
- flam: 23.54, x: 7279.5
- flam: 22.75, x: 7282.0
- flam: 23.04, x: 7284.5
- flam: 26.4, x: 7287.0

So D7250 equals 18.04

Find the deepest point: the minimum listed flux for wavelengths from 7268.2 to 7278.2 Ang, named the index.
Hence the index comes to 17.19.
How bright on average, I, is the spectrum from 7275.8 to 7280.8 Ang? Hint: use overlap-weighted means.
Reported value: 21.1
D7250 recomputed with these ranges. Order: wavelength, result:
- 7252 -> 19.01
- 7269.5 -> 17.19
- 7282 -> 22.75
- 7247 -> 14.23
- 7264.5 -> 17.48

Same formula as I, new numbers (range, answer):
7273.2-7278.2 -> 18.3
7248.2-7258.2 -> 19.4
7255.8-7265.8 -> 20.3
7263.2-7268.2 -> 17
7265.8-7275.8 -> 17.6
